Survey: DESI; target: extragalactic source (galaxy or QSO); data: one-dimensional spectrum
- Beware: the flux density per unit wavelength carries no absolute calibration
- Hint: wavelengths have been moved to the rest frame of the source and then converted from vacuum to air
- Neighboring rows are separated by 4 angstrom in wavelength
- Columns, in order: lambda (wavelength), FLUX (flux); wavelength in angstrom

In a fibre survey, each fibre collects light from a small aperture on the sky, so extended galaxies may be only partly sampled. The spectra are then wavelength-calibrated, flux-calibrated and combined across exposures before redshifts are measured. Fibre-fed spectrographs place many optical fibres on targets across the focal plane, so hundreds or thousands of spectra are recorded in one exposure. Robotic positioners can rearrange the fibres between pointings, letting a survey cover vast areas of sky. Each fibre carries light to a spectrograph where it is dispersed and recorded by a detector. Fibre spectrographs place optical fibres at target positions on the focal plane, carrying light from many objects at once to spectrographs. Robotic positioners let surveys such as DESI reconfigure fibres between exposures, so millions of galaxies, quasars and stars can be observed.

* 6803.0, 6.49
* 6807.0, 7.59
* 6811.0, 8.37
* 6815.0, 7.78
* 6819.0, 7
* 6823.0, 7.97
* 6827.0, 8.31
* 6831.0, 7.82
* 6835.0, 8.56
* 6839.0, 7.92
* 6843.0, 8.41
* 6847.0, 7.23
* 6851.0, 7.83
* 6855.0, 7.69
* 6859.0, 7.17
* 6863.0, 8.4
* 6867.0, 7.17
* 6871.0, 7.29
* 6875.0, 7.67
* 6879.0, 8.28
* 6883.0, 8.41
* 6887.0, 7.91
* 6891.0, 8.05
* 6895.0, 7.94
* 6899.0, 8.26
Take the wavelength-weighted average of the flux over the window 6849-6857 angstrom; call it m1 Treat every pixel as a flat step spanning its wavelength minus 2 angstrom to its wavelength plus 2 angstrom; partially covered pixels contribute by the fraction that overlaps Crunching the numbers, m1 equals 7.76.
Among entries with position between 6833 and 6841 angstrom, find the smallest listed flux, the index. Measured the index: 7.92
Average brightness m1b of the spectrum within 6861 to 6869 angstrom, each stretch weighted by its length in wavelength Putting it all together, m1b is 7.79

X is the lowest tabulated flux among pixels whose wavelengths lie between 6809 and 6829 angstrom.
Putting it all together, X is 7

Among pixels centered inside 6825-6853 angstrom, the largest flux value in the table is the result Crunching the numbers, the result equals 8.56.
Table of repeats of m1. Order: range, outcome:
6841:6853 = 7.82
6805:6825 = 7.74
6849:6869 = 7.65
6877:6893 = 8.16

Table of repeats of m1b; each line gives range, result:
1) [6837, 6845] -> 8.16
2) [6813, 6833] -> 7.78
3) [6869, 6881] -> 7.75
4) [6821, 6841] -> 8.12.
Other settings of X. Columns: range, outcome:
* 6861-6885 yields 7.17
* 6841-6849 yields 7.23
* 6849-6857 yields 7.69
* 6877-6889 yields 7.91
